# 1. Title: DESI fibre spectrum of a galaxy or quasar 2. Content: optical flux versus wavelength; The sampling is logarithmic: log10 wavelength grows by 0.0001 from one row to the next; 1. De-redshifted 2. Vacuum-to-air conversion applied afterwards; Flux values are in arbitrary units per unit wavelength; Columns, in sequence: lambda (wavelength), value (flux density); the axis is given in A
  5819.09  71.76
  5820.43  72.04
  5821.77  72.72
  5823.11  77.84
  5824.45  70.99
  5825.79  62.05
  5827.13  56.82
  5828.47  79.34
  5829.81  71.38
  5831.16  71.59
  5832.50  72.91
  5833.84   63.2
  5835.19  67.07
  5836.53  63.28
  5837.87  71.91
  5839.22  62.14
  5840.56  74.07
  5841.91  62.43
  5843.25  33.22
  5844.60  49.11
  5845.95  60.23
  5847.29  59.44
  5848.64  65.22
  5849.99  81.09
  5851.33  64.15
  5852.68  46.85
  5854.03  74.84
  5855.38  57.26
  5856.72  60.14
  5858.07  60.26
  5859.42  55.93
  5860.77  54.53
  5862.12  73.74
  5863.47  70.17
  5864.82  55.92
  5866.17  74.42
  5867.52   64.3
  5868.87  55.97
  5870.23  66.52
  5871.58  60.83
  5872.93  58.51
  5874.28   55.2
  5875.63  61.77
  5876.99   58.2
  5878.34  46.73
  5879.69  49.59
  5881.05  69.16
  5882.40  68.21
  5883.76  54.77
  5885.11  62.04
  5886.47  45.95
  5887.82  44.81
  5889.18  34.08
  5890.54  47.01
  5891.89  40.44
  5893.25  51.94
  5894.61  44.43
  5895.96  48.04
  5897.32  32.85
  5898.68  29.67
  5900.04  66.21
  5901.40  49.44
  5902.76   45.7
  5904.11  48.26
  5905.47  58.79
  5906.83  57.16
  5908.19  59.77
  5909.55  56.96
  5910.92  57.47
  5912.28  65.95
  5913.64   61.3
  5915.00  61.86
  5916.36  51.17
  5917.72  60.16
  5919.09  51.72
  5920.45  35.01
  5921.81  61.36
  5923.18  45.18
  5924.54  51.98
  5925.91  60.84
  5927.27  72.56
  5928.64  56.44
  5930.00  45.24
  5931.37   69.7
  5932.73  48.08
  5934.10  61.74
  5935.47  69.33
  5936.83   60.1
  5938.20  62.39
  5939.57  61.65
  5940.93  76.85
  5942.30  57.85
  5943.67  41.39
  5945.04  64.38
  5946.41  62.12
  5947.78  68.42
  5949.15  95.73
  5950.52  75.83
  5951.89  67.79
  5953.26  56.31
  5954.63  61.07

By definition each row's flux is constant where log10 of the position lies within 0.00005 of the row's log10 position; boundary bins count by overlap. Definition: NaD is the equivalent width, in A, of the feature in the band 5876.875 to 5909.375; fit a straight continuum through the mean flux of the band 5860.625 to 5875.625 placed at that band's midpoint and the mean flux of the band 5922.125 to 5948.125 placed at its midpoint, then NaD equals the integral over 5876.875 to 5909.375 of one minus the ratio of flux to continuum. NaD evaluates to 5.92 A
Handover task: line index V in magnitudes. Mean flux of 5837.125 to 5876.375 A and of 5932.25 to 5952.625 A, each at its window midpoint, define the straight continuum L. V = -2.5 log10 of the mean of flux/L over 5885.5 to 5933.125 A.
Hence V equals 0.22 mag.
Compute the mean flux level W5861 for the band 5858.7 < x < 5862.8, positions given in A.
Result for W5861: 61.4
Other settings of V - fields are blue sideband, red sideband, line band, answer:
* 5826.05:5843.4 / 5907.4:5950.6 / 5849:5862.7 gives 0.03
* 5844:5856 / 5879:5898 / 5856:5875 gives -0.09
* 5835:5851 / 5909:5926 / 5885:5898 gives 0.28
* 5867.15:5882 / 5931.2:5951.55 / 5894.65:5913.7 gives 0.18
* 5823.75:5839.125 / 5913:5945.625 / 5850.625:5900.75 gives 0.14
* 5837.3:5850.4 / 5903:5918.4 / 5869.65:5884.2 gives 0.01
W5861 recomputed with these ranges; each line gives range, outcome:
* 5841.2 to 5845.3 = 48.4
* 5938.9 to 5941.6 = 69.5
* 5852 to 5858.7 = 59.9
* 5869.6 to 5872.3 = 63.6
